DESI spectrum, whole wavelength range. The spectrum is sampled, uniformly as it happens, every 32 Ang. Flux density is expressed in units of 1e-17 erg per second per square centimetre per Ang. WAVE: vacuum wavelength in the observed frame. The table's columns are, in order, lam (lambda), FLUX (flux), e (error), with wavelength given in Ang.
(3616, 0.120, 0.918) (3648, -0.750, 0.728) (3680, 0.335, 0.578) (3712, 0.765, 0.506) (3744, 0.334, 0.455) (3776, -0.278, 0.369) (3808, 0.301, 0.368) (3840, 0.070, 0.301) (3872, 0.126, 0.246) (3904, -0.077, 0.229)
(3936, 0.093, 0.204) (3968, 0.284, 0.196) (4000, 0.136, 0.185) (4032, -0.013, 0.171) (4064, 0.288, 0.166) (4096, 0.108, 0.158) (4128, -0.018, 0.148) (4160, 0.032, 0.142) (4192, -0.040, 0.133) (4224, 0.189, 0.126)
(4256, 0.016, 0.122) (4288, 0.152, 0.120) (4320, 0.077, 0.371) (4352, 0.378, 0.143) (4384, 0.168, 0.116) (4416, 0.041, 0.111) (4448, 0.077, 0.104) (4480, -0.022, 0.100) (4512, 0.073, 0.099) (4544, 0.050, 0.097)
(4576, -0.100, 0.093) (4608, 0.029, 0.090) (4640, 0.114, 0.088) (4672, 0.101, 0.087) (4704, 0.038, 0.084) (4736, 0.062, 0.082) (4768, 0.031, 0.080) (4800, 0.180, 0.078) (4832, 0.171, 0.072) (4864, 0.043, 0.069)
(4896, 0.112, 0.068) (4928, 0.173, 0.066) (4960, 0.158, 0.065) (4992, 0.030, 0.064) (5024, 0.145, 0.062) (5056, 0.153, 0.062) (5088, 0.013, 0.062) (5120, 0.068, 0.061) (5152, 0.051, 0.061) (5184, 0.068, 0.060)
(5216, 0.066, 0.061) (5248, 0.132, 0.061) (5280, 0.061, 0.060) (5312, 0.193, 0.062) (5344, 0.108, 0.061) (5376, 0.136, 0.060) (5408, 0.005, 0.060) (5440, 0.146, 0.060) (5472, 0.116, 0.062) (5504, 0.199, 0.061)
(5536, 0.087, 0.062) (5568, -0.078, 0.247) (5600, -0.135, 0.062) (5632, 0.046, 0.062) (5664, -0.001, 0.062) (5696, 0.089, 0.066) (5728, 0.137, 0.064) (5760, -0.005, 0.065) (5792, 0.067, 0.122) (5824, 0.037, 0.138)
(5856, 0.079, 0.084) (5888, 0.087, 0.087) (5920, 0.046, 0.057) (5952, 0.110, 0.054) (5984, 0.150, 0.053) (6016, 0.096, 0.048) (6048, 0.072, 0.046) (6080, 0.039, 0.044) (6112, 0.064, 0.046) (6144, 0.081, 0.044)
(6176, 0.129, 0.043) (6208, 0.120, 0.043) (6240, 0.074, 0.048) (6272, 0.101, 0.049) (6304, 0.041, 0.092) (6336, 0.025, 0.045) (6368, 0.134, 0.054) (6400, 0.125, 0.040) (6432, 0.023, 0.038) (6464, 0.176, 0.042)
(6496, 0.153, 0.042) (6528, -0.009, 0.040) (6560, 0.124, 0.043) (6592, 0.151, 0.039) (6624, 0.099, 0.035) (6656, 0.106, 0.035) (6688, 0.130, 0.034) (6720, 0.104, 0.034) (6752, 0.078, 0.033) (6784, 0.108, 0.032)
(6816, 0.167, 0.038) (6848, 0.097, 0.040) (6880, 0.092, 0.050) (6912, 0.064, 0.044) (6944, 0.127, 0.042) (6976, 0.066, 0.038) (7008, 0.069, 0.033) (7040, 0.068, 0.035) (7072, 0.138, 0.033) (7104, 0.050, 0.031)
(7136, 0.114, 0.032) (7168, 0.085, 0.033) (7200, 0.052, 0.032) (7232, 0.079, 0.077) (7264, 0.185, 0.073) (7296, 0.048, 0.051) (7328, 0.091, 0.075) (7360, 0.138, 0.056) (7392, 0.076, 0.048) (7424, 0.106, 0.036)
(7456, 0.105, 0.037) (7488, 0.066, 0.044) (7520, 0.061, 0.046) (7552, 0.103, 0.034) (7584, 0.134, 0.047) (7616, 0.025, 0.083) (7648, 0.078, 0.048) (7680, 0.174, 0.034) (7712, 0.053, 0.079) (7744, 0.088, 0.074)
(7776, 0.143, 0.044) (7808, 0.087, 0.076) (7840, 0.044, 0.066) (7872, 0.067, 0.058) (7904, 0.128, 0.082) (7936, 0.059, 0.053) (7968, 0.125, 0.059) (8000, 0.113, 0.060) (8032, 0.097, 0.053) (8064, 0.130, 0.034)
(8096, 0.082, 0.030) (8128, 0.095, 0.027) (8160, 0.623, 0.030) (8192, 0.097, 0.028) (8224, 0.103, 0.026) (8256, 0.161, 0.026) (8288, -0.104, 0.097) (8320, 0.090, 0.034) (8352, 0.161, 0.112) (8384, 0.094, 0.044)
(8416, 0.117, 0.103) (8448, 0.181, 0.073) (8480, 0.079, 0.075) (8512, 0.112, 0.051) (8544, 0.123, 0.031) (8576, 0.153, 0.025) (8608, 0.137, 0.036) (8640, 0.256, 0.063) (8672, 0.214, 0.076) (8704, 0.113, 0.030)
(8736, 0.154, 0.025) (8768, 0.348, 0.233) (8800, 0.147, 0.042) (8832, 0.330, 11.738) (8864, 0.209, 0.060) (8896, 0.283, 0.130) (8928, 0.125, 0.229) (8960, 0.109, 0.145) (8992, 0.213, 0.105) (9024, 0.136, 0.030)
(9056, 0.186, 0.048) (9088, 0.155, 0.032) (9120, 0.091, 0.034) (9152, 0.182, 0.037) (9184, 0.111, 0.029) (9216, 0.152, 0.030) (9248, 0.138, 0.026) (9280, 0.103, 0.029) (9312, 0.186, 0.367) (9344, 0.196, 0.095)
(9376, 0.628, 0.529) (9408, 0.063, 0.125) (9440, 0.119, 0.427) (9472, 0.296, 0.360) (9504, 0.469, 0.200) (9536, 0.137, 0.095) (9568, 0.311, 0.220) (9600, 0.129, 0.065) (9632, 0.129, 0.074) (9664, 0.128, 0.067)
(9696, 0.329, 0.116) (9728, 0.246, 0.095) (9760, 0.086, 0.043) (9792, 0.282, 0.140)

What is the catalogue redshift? 1.190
